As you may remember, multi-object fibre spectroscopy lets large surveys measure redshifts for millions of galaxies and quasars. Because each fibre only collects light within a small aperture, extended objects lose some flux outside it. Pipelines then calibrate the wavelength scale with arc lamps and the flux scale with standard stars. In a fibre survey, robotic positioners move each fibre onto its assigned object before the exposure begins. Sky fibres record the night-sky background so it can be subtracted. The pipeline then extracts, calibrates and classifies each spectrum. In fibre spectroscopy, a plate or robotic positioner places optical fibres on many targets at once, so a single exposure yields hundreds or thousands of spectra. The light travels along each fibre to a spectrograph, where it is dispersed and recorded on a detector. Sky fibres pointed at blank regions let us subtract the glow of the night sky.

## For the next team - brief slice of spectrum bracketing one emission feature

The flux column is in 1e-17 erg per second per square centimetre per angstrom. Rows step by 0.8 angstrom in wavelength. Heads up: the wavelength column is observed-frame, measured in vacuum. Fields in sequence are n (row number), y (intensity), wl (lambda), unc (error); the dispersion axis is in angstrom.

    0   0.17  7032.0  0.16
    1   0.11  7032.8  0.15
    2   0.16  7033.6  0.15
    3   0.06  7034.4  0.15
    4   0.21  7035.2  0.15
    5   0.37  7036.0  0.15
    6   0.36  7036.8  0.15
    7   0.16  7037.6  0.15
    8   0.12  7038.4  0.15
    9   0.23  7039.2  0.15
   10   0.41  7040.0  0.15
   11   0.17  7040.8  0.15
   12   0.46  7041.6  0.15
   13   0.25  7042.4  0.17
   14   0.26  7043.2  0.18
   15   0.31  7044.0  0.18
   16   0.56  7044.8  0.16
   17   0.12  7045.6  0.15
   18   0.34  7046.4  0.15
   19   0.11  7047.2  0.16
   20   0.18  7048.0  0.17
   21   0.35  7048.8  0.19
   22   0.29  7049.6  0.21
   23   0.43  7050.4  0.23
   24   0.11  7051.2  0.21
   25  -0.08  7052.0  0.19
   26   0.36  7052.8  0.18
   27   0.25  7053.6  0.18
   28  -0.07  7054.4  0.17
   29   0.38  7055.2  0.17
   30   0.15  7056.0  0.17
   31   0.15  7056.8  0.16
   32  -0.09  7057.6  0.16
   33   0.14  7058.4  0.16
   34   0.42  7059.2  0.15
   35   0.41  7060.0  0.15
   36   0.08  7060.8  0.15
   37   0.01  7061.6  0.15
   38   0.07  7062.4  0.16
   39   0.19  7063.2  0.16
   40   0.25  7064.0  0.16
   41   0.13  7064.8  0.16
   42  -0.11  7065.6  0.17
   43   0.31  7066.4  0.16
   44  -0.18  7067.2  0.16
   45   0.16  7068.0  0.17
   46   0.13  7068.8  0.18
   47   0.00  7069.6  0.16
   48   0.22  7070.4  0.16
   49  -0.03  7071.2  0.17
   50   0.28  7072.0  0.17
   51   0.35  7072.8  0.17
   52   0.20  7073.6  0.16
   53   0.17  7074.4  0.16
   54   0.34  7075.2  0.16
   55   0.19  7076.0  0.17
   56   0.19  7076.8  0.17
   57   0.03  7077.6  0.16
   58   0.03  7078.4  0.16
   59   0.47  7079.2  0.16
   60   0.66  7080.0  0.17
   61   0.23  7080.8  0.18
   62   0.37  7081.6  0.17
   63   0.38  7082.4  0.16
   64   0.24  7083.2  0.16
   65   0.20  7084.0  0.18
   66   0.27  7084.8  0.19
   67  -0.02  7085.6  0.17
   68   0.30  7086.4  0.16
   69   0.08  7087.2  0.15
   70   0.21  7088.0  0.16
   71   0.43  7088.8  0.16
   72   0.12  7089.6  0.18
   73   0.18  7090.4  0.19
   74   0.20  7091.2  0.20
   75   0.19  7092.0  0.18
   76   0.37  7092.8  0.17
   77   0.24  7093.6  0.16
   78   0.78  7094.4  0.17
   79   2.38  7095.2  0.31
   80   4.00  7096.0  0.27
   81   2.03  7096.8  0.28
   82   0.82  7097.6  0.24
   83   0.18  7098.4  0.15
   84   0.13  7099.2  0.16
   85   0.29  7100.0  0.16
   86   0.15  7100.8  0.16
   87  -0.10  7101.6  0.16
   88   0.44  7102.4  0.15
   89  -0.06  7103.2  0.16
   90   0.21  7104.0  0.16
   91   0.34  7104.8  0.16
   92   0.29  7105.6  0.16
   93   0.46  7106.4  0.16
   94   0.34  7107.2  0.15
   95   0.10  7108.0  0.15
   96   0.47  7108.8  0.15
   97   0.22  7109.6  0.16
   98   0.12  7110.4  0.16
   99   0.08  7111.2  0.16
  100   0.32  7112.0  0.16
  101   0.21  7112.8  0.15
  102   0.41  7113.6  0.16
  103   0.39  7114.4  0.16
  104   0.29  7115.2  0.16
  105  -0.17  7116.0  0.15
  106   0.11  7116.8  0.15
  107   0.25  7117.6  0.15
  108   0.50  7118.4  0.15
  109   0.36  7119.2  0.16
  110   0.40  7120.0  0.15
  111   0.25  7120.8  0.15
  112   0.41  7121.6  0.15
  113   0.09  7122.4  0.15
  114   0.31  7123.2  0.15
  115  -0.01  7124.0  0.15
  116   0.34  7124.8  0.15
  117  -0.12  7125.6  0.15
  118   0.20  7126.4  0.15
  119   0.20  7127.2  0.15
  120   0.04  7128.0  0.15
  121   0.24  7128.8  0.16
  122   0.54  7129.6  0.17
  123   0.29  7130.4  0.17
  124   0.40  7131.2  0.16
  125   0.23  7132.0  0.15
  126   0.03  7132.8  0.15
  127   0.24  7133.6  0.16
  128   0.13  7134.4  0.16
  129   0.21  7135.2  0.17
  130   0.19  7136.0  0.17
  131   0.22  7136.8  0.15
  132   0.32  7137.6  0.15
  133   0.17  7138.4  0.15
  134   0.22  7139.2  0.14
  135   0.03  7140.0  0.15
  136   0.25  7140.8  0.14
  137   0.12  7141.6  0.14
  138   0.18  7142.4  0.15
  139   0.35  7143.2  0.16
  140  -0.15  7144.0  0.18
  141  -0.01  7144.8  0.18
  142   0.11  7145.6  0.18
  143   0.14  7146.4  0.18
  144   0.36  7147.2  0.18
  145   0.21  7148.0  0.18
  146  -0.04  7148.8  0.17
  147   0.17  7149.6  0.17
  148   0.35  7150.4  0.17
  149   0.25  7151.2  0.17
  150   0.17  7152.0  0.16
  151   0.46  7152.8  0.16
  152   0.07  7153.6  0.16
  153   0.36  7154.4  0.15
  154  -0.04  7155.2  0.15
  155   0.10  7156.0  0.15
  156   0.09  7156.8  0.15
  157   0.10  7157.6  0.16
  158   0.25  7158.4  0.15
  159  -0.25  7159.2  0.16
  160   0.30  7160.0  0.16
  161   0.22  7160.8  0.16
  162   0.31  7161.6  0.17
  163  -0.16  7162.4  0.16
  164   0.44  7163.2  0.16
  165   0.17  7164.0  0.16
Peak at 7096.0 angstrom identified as H-alpha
